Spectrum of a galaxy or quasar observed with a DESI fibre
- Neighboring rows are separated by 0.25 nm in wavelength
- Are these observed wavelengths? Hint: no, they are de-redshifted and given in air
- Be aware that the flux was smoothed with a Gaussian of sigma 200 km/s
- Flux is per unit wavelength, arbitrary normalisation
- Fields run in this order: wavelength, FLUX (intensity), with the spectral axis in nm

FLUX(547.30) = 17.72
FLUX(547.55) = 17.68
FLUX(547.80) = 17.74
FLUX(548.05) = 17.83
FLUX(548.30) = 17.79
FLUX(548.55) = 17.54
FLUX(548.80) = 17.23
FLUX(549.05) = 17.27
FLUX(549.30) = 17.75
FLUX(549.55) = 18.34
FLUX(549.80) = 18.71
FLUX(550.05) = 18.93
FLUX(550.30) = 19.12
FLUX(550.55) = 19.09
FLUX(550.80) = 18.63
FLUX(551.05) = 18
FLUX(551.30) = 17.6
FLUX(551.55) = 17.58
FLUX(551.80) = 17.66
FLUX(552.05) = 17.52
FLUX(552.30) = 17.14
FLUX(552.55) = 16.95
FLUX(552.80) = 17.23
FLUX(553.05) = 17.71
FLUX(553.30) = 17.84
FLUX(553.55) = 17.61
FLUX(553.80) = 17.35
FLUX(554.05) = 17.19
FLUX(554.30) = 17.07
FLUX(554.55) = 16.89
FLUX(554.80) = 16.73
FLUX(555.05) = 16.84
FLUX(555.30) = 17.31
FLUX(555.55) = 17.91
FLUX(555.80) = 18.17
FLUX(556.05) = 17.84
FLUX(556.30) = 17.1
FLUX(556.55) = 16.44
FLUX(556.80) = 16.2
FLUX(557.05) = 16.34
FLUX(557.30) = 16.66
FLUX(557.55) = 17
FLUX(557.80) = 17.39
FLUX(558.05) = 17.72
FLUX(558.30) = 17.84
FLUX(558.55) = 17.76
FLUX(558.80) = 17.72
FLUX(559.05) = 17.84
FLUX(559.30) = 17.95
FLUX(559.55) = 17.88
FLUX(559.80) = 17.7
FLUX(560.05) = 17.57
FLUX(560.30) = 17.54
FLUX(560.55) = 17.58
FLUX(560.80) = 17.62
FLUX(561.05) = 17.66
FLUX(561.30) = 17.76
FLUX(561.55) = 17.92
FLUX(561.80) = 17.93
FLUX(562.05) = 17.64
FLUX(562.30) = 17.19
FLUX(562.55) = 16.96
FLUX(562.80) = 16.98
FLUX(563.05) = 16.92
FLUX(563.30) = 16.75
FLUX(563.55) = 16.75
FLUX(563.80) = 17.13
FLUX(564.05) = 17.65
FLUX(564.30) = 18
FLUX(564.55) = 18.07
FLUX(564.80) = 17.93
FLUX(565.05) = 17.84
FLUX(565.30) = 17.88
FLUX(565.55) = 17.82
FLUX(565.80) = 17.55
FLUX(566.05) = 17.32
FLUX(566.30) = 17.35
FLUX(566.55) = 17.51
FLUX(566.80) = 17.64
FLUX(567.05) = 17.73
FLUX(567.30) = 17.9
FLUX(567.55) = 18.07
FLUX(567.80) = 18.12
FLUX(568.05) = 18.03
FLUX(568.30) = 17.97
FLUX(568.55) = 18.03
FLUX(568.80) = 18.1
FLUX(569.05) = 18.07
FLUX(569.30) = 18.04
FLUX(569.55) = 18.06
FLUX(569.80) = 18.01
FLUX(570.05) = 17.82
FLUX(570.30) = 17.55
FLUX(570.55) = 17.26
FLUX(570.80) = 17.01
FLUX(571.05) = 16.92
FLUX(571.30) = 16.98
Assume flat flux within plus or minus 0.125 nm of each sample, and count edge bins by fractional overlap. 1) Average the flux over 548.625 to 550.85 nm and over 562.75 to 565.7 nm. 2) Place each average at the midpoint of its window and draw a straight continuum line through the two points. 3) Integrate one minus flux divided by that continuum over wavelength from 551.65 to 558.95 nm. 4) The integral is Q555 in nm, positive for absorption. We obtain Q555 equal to 0.29 nm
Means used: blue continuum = 18.3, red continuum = 17.5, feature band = 17.3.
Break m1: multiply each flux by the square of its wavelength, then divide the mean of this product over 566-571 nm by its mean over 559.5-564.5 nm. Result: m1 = 1.04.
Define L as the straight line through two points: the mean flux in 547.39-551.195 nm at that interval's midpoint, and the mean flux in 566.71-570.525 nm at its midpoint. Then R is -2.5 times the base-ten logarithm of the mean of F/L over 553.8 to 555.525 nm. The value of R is 0.06 mag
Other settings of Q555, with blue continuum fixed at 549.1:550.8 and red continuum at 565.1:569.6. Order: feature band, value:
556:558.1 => 0.16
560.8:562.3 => 0.03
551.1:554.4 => 0.19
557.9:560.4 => 0.06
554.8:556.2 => 0.06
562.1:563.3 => 0.07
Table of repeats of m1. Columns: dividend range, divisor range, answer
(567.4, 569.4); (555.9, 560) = 1.08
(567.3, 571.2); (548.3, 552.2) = 1.06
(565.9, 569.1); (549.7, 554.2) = 1.05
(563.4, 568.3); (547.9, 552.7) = 1.04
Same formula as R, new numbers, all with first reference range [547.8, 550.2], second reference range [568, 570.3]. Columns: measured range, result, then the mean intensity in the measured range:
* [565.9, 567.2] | 0.03 mag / 17.5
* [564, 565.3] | 0.00 mag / 17.9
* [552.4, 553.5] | 0.03 mag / 17.4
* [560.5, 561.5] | 0.02 mag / 17.7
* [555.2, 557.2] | 0.05 mag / 17.2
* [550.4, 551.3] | -0.03 mag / 18.5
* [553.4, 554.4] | 0.04 mag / 17.3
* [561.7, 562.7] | 0.03 mag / 17.4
